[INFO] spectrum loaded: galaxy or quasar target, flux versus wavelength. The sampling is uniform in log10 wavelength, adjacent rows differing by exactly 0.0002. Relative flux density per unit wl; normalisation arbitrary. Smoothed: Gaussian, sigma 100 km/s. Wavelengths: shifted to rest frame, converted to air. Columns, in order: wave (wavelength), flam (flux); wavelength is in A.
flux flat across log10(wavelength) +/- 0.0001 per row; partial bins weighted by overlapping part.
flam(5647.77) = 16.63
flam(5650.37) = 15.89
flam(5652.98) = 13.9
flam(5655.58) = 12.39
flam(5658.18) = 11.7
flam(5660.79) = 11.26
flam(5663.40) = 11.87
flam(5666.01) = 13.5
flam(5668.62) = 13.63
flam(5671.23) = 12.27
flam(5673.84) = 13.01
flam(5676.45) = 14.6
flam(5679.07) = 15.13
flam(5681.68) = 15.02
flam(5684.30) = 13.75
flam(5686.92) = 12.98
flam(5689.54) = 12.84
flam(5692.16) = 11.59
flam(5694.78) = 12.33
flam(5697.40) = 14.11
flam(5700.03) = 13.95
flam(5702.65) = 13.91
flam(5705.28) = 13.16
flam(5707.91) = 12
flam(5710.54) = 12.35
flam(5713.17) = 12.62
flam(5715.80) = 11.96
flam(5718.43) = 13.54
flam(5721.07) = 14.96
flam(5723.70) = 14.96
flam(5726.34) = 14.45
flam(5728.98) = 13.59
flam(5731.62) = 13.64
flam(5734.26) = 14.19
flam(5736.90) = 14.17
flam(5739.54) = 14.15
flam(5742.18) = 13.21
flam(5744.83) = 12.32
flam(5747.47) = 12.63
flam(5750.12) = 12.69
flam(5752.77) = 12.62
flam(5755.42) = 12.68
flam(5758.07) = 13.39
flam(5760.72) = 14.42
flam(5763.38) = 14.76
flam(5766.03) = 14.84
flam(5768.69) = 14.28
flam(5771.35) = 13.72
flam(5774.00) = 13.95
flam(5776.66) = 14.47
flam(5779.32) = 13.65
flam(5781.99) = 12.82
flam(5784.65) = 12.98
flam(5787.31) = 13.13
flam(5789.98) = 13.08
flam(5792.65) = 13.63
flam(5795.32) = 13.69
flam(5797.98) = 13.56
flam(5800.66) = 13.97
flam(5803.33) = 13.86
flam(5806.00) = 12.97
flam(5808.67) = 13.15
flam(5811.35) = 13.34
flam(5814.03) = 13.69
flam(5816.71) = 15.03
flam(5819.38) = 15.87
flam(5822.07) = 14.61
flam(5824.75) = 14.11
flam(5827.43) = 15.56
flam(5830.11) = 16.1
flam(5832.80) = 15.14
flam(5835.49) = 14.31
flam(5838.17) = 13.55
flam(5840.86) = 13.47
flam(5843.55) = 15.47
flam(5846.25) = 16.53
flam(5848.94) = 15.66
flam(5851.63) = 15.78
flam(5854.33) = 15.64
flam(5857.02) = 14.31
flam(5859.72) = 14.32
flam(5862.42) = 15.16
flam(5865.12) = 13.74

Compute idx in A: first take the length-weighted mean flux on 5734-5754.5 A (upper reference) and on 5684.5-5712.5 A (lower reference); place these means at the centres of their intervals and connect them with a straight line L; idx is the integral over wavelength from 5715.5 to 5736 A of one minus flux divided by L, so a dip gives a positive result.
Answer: -1.4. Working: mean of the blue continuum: 12.9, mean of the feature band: 14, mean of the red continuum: 13.2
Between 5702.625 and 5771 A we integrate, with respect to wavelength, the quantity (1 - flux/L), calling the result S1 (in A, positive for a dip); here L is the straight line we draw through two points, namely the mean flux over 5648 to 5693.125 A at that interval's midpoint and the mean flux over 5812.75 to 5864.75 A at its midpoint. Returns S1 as 2.3 A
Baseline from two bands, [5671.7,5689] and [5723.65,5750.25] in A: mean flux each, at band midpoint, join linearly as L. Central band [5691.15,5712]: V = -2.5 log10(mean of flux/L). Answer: 0.07 mag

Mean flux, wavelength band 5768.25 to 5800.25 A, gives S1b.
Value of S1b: 13.6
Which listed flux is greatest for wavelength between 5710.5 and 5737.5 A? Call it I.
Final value 14.96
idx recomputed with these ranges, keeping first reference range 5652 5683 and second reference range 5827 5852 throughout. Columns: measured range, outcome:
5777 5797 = 1.6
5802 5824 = 1.1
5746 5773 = 1.2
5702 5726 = 0.7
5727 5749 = 0.7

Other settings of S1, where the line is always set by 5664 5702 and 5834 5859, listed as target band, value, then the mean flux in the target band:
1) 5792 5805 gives 0.7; 13.7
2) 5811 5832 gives -0.2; 14.9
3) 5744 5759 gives 1.5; 12.7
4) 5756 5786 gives 0.8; 13.9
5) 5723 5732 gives -0.2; 14.1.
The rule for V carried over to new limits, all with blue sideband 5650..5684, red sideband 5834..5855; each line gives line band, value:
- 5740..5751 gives 0.102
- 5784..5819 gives 0.077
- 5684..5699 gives 0.056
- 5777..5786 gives 0.089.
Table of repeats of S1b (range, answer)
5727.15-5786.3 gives 13.6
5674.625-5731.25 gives 13.5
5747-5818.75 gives 13.6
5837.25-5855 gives 15.2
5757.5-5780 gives 14.2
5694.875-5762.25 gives 13.4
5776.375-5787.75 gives 13.3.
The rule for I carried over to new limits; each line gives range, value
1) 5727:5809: 14.84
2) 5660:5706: 15.13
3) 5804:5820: 15.87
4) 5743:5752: 12.69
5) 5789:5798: 13.69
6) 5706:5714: 12.62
